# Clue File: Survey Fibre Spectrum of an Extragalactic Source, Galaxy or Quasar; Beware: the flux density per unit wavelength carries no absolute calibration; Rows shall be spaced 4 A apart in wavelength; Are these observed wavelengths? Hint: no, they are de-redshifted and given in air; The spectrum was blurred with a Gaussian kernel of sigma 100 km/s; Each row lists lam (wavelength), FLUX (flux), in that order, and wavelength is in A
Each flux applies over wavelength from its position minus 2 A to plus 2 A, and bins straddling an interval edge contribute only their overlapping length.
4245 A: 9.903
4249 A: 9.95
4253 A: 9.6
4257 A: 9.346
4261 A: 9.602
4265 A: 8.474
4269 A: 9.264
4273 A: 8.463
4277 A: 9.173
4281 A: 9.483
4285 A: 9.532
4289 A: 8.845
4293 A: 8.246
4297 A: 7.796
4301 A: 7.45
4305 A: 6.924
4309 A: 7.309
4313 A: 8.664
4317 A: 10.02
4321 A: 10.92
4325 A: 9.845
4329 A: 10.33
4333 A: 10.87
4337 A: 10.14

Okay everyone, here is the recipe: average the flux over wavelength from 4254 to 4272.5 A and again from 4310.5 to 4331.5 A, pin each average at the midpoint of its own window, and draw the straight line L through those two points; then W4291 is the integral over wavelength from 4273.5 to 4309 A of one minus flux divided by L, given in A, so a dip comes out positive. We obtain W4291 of 4.2 A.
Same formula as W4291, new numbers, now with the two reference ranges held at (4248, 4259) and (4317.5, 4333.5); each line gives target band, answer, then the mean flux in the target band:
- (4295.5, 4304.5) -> 2.3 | 7.5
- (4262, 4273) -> 1.0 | 8.86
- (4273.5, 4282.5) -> 0.6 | 9.18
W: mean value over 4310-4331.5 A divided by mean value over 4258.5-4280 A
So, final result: 1.1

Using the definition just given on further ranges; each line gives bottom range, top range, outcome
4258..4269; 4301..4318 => 0.88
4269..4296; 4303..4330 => 1.02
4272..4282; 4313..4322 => 1.11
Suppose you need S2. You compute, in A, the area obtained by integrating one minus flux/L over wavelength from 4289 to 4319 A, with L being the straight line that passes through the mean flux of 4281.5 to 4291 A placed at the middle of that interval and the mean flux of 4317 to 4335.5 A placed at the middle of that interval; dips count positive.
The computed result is 5.1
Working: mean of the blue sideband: 9.24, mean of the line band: 8.11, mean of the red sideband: 10.4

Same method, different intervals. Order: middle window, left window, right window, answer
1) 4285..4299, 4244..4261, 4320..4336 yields 2.22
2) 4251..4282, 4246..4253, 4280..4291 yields 1.31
